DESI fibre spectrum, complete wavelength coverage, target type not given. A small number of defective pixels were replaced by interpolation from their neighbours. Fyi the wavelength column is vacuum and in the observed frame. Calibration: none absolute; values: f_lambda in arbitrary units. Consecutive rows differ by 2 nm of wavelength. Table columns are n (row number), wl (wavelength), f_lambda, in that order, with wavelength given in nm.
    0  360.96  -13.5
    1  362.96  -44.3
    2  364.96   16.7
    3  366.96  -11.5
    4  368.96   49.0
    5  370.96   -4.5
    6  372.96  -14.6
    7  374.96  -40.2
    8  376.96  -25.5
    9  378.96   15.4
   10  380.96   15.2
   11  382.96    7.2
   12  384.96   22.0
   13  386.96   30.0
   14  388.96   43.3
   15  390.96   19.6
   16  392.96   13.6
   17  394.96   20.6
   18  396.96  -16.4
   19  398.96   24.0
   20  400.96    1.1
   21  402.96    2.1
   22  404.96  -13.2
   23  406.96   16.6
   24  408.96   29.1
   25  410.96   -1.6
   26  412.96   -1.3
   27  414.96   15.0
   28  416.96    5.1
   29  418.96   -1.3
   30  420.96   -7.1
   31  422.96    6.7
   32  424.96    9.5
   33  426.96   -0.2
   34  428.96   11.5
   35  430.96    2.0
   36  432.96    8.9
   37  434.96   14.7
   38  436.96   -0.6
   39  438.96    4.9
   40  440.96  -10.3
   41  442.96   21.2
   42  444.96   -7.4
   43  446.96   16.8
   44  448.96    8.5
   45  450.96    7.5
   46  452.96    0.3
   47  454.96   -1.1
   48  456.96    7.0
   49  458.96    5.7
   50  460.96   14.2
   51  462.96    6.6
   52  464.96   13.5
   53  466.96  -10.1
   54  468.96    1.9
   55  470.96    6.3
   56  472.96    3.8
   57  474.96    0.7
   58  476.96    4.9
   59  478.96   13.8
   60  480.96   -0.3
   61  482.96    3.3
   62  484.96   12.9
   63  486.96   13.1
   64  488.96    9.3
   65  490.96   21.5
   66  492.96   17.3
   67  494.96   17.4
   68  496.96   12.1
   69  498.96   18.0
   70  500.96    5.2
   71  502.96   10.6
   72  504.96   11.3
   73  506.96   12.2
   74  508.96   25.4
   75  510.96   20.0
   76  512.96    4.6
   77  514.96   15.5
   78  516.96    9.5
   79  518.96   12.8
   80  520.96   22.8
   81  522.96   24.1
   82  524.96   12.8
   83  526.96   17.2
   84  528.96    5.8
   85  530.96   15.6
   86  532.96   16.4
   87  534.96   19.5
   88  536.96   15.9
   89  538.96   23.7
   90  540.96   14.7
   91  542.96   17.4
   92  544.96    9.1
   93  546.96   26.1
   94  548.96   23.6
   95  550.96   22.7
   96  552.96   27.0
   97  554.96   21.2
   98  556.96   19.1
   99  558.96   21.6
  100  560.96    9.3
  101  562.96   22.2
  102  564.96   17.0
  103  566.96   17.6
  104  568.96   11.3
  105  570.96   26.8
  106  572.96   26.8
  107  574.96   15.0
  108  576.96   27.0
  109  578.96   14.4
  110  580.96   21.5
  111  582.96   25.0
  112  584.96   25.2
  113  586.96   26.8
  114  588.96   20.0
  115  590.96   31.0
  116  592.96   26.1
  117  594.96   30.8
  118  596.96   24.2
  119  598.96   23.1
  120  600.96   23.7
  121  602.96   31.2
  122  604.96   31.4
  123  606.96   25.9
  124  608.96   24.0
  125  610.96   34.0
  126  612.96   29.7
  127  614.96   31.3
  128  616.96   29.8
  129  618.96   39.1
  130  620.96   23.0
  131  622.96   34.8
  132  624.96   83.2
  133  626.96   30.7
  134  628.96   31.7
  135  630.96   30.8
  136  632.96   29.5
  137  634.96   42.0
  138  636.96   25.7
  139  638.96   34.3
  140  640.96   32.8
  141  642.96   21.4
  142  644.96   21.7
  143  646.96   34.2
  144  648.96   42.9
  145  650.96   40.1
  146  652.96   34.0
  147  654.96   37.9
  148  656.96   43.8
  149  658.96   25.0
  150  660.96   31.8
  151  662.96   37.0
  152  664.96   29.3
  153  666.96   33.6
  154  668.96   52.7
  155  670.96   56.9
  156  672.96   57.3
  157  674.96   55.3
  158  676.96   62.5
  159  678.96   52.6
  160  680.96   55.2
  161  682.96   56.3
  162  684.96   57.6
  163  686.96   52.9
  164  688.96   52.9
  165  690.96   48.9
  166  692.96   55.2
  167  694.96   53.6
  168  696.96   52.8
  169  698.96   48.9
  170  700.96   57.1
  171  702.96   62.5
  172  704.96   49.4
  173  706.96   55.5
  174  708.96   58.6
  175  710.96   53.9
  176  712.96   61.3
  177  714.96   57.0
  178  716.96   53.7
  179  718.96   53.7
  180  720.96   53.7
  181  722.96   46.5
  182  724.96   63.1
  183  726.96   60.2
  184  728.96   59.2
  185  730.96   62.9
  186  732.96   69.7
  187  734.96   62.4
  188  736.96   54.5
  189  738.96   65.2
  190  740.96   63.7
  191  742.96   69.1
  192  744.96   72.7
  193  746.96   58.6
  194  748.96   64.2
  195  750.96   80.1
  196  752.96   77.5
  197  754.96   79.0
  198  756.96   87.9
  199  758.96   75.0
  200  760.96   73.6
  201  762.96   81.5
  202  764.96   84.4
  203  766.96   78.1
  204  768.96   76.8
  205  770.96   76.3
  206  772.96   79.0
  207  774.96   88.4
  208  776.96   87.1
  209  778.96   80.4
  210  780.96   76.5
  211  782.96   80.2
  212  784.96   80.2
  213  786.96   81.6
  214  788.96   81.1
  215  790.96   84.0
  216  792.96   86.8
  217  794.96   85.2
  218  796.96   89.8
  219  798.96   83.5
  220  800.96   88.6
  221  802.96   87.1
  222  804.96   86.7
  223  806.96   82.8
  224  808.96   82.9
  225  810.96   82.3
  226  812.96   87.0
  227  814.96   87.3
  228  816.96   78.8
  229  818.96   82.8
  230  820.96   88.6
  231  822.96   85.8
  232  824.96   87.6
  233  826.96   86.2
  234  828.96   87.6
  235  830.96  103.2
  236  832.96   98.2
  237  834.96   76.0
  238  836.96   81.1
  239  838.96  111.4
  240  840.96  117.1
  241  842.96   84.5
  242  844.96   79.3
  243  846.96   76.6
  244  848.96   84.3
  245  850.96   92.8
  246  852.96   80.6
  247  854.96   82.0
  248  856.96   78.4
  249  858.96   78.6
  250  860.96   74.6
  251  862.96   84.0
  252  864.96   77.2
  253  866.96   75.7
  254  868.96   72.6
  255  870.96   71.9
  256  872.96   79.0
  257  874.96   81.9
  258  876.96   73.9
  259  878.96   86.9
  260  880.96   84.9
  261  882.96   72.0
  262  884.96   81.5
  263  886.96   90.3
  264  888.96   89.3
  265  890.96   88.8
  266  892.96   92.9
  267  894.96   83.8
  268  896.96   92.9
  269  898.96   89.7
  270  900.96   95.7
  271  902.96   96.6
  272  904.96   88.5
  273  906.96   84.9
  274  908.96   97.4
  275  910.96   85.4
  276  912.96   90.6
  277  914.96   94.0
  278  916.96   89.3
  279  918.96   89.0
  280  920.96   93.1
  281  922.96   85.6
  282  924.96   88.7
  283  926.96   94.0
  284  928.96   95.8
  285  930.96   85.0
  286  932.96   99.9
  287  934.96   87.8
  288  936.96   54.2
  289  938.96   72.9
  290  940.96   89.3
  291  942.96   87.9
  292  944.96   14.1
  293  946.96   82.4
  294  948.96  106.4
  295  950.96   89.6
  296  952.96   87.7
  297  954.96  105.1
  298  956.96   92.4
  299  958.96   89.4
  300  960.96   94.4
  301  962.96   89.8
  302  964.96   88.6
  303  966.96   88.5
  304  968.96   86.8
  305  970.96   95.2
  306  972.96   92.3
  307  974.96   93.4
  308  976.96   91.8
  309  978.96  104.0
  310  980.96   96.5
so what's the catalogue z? 0.68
